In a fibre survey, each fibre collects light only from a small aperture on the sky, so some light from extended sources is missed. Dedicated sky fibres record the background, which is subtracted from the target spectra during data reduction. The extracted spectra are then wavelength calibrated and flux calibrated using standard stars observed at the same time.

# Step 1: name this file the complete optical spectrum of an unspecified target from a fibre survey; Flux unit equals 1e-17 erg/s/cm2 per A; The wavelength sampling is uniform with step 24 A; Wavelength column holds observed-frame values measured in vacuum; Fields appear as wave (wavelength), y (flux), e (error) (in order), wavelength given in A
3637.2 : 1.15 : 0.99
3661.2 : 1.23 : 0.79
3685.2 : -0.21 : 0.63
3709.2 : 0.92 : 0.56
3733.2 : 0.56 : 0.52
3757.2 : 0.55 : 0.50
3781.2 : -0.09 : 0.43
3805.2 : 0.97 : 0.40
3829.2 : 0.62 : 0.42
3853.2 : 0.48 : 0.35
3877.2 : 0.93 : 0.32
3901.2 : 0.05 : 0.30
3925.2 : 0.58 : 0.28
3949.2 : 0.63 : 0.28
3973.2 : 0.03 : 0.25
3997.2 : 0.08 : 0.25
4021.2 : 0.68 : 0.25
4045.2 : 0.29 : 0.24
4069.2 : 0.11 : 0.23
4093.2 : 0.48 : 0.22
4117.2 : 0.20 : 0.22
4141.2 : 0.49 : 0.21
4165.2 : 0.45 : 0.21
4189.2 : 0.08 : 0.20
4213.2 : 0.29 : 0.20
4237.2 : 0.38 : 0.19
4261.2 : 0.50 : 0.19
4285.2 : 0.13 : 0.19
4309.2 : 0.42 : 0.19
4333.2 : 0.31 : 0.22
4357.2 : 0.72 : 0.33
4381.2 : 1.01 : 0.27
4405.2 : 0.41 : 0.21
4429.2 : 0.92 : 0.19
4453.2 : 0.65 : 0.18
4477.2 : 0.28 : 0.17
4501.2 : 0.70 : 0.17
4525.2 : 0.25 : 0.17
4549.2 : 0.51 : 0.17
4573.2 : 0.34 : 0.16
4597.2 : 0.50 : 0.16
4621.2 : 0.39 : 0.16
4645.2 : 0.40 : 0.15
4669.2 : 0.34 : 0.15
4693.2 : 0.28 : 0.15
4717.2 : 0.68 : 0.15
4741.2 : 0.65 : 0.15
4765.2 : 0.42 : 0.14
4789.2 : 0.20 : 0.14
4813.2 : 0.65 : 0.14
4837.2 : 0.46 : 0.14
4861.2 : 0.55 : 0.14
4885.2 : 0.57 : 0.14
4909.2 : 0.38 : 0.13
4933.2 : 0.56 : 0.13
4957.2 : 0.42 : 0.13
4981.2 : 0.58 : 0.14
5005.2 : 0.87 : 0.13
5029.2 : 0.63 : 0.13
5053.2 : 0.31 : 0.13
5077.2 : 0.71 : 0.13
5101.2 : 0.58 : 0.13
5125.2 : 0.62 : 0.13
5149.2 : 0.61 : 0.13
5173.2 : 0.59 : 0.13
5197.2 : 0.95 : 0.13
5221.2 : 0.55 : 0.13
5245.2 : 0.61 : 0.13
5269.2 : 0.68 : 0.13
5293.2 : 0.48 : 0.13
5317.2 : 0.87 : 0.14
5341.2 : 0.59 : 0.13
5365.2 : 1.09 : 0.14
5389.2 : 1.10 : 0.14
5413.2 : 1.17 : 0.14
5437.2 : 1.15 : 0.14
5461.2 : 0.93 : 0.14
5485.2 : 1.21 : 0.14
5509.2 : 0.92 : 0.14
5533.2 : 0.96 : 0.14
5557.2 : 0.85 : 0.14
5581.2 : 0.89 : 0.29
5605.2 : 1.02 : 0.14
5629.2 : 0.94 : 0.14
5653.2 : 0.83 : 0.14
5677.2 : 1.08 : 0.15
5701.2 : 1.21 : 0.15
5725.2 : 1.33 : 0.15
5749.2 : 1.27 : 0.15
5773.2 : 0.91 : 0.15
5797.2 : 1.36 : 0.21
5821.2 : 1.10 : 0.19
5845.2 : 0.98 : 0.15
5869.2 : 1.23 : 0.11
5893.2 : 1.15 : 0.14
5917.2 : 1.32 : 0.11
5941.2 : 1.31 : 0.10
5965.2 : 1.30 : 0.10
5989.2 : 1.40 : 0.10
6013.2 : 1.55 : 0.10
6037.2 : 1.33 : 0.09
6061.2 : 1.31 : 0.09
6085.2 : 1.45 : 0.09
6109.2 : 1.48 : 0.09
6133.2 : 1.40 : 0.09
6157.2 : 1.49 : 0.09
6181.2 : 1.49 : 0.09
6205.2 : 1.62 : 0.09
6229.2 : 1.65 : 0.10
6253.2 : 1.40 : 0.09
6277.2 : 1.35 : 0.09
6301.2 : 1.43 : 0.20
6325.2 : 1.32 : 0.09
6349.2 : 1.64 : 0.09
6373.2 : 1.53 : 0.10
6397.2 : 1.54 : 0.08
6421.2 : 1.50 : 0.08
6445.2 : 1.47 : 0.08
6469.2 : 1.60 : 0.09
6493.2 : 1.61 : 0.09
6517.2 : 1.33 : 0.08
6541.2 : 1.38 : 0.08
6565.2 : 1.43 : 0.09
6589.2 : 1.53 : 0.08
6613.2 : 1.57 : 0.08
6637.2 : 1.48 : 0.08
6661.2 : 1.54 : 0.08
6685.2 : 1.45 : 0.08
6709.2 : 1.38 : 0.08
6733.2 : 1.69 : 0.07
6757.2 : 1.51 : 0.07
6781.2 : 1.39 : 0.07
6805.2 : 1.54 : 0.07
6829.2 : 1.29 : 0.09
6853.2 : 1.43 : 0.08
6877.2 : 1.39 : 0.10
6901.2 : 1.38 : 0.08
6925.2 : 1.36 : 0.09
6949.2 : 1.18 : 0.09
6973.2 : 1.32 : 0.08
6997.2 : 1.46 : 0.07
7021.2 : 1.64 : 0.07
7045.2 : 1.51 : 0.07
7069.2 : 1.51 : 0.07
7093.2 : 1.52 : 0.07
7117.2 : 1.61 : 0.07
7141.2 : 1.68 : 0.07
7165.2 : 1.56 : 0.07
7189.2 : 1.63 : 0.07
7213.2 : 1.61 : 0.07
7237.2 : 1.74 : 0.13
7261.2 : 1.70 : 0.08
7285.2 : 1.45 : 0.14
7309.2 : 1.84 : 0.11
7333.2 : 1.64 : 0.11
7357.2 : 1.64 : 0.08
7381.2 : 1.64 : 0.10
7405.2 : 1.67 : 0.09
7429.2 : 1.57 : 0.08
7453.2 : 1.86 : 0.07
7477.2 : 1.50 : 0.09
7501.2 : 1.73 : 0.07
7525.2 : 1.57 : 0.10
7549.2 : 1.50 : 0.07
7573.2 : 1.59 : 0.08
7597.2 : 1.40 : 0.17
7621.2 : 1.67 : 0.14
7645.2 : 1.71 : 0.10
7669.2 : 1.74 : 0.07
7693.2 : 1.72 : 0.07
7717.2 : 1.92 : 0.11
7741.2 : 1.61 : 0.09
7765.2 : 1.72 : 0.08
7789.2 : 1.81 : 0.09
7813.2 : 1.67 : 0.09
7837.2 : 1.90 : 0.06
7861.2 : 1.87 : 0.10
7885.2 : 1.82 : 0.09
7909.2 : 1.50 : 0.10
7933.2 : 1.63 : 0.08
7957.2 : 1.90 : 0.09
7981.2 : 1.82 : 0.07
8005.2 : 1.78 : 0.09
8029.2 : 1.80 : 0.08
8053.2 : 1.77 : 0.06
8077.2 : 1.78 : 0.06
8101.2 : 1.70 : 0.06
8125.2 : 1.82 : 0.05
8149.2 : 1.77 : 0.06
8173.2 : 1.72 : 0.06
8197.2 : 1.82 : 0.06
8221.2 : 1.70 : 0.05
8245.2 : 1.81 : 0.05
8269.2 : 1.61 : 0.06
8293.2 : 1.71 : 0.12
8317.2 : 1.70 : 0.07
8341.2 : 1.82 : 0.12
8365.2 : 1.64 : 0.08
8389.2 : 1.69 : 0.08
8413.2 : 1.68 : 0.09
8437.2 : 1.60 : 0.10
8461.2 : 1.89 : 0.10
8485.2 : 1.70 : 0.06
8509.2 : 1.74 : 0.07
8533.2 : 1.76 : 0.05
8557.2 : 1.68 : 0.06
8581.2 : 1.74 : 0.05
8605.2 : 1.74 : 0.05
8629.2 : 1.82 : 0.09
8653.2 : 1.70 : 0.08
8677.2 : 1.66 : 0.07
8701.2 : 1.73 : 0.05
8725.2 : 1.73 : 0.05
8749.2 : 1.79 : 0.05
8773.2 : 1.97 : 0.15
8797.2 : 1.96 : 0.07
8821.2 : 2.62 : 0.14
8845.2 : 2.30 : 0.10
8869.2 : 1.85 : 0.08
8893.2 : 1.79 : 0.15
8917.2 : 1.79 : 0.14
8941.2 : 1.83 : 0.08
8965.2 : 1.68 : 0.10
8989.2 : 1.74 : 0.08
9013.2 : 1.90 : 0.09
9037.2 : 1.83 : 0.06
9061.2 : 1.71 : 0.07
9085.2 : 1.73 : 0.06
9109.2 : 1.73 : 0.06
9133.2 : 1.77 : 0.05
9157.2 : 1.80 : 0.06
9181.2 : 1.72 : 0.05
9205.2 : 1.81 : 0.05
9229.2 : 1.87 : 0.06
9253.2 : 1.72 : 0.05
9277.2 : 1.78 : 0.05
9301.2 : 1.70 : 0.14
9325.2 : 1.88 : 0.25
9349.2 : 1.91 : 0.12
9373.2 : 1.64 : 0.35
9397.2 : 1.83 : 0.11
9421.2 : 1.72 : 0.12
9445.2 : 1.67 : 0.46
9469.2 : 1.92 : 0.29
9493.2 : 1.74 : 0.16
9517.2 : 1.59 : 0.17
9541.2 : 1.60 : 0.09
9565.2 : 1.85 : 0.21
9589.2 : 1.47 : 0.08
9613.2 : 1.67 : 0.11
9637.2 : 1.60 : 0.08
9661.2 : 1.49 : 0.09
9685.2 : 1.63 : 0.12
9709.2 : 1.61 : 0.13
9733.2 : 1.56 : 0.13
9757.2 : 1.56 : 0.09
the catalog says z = 0.343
